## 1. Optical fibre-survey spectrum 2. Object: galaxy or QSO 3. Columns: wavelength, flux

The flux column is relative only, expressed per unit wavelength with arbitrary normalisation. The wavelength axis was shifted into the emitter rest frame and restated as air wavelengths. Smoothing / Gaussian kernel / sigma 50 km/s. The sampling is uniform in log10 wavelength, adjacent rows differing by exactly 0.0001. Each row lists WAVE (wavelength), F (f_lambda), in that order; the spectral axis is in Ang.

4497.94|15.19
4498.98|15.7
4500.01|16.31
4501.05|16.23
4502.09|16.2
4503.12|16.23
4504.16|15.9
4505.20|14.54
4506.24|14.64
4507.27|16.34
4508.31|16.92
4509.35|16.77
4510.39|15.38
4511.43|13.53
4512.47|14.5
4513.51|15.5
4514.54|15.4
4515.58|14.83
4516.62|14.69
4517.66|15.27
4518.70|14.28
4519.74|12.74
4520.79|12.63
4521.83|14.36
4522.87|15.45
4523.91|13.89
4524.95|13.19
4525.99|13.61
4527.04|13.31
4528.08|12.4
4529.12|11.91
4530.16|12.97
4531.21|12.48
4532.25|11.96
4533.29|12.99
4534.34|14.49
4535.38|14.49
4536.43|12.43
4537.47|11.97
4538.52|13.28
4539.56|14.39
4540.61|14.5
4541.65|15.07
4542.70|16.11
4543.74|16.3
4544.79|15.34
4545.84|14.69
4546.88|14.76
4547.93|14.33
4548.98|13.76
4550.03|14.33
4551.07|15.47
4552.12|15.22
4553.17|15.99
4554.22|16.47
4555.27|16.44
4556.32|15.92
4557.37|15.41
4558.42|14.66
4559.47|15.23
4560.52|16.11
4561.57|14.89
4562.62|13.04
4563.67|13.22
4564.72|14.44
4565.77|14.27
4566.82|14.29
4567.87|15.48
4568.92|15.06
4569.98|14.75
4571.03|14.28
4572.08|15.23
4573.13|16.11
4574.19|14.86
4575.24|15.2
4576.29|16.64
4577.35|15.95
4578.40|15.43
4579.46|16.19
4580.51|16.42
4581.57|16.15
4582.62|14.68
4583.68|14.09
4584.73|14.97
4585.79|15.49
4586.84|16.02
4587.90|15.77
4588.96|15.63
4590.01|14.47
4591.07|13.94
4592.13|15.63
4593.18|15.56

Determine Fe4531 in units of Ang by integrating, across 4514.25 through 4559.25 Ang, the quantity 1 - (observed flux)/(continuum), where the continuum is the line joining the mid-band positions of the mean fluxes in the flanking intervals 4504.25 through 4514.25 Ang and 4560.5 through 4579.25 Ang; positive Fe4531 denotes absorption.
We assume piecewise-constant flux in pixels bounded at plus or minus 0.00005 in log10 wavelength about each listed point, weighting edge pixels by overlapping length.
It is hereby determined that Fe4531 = 2.6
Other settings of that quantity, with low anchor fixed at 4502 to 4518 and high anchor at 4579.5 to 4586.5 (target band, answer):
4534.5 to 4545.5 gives 0.7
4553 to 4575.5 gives 0.5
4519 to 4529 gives 1.3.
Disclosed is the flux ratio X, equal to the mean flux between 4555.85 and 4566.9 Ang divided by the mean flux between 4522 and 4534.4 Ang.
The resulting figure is 1.11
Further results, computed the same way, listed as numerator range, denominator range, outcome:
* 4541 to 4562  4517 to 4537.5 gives 1.14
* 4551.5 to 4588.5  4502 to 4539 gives 1.08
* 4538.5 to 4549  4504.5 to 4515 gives 0.97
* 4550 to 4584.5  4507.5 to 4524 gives 1.03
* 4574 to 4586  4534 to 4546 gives 1.08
